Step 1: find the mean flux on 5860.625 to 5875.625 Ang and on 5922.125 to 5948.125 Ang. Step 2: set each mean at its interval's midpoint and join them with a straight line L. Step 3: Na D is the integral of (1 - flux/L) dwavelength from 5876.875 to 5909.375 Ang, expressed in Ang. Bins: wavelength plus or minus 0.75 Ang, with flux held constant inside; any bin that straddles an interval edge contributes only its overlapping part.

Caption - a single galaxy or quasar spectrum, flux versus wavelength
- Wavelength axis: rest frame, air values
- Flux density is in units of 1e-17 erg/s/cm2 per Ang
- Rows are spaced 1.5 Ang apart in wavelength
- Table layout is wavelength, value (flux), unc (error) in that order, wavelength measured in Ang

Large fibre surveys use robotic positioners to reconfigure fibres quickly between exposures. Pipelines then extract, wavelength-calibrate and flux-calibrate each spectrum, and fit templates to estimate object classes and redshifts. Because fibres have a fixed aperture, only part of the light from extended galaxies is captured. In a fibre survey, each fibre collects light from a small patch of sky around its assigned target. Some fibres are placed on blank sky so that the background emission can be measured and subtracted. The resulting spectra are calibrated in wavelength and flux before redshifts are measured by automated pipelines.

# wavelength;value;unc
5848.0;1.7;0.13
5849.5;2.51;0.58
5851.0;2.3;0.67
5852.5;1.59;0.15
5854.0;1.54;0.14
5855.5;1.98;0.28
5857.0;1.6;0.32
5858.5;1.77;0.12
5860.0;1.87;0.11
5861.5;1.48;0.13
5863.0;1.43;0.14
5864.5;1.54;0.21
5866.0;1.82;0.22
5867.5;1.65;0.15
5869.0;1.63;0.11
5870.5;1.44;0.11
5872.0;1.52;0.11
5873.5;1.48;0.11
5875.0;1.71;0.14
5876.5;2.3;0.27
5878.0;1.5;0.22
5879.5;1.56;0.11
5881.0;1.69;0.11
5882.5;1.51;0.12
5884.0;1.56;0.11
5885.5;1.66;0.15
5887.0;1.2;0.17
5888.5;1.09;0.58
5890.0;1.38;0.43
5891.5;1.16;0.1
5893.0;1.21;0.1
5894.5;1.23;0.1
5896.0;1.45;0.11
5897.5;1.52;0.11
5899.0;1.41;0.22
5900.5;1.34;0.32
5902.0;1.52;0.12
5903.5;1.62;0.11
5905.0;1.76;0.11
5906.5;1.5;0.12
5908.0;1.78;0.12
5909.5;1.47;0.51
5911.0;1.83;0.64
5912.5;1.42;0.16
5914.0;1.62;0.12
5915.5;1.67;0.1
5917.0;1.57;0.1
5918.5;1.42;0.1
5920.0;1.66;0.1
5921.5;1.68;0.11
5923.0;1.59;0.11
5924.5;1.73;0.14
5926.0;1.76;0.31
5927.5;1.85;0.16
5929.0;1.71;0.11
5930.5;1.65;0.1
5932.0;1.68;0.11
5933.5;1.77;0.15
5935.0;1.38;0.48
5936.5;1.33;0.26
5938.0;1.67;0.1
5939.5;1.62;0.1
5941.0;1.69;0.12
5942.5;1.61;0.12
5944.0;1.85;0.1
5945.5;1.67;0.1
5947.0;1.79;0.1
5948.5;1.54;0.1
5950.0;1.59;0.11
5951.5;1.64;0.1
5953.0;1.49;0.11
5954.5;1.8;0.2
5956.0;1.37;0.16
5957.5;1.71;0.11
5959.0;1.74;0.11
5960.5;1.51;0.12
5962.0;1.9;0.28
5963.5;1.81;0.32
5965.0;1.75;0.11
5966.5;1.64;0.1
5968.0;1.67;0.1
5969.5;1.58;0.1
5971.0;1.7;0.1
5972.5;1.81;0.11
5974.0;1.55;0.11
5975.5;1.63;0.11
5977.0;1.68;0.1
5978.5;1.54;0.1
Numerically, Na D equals 2.8 Ang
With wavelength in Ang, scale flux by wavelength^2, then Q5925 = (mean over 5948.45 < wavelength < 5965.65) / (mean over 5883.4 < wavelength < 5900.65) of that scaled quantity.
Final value 1.26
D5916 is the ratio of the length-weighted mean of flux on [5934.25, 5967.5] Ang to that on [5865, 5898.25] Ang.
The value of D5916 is 1.09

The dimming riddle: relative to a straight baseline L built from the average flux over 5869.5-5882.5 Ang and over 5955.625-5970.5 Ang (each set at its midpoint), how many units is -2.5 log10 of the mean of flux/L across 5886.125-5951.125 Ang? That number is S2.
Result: 0.07 mag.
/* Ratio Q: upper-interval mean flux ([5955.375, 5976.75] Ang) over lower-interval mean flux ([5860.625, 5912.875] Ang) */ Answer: 1.09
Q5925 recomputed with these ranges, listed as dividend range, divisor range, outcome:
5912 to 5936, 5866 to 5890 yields 1.06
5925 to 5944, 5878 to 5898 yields 1.20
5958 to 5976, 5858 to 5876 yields 1.08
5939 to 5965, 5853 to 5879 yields 1.03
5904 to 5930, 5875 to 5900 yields 1.13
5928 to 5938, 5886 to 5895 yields 1.33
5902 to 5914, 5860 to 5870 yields 1.02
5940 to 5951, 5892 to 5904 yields 1.21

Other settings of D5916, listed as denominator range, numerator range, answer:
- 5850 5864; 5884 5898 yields 0.77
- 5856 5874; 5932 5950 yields 1.01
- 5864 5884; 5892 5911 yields 0.91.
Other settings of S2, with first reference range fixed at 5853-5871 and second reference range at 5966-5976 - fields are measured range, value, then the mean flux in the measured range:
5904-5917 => 0.02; 1.63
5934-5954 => 0.03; 1.61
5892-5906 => 0.14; 1.45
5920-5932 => -0.03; 1.71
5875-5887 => 0.00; 1.65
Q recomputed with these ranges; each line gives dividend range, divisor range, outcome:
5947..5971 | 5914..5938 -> 1.01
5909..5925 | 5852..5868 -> 0.97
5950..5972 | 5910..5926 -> 1.03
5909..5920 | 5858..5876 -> 0.98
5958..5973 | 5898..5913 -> 1.09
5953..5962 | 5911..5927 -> 1.01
